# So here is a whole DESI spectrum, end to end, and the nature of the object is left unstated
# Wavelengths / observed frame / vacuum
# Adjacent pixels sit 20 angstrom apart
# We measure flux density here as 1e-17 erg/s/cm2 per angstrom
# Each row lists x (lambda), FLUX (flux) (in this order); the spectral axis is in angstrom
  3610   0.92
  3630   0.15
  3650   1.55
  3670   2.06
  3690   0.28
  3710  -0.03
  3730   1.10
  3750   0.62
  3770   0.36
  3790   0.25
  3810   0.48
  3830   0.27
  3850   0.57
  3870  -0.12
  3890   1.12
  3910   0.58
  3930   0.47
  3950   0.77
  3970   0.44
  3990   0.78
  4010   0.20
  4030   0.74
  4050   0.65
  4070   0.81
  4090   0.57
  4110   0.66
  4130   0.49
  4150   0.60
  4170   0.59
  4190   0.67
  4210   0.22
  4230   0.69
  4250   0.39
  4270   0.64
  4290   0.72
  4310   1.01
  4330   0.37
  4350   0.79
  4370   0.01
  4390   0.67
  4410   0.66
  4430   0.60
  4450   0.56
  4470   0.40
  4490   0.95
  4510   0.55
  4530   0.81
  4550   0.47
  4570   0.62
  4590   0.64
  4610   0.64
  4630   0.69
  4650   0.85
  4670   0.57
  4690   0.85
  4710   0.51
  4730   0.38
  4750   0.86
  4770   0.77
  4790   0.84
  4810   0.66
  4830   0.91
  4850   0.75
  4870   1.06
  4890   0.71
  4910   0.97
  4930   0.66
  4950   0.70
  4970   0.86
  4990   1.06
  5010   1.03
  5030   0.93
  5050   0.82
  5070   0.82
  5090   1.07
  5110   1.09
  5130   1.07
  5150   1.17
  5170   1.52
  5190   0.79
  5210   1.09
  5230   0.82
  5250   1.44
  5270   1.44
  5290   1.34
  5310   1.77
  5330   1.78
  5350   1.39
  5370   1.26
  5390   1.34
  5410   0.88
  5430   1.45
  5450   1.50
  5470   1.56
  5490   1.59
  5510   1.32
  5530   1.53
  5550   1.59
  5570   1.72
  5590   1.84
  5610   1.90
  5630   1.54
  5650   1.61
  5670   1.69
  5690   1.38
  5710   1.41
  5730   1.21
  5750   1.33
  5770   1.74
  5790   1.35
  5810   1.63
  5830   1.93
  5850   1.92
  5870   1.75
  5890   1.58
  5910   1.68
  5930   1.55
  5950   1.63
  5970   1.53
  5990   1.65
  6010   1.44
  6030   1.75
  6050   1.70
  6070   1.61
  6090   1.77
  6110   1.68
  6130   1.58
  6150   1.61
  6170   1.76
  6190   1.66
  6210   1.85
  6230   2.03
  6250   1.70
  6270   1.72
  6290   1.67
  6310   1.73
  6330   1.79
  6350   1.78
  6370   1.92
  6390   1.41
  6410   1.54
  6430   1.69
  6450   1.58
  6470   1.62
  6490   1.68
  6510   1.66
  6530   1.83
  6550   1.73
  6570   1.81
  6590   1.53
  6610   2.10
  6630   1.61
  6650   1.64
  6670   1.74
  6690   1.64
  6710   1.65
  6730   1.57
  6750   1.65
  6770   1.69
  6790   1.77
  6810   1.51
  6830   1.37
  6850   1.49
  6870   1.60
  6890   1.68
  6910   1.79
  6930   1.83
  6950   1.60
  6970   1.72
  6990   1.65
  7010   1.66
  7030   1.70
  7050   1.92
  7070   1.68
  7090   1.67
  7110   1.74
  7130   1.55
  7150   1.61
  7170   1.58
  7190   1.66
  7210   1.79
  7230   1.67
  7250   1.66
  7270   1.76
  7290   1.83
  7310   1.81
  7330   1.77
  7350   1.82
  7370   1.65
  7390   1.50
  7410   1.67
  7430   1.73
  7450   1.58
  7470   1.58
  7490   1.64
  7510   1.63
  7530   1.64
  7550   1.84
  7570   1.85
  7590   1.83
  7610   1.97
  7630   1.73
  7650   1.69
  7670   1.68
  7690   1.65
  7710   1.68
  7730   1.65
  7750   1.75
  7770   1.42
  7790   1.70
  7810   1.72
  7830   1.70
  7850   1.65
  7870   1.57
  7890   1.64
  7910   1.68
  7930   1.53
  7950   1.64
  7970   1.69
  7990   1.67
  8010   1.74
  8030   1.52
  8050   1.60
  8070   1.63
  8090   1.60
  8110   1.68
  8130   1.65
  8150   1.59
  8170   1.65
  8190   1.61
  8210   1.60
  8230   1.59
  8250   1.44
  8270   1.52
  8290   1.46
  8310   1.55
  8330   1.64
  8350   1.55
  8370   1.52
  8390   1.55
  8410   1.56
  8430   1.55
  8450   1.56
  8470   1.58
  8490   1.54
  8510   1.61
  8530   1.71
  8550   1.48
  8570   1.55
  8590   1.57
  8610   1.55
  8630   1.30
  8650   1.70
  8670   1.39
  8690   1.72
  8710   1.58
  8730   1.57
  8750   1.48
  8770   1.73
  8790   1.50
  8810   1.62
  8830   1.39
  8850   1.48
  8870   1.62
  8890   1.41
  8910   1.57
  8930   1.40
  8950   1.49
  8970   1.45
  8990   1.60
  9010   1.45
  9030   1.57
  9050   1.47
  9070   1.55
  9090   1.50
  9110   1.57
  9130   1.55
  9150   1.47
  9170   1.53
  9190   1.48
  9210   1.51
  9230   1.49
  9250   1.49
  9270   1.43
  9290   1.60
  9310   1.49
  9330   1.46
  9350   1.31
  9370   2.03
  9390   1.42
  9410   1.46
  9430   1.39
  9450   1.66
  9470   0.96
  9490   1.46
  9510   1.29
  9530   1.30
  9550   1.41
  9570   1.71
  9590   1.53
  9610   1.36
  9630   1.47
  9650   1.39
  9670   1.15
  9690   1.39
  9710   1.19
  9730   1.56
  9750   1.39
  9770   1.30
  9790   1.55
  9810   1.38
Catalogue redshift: 0.319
